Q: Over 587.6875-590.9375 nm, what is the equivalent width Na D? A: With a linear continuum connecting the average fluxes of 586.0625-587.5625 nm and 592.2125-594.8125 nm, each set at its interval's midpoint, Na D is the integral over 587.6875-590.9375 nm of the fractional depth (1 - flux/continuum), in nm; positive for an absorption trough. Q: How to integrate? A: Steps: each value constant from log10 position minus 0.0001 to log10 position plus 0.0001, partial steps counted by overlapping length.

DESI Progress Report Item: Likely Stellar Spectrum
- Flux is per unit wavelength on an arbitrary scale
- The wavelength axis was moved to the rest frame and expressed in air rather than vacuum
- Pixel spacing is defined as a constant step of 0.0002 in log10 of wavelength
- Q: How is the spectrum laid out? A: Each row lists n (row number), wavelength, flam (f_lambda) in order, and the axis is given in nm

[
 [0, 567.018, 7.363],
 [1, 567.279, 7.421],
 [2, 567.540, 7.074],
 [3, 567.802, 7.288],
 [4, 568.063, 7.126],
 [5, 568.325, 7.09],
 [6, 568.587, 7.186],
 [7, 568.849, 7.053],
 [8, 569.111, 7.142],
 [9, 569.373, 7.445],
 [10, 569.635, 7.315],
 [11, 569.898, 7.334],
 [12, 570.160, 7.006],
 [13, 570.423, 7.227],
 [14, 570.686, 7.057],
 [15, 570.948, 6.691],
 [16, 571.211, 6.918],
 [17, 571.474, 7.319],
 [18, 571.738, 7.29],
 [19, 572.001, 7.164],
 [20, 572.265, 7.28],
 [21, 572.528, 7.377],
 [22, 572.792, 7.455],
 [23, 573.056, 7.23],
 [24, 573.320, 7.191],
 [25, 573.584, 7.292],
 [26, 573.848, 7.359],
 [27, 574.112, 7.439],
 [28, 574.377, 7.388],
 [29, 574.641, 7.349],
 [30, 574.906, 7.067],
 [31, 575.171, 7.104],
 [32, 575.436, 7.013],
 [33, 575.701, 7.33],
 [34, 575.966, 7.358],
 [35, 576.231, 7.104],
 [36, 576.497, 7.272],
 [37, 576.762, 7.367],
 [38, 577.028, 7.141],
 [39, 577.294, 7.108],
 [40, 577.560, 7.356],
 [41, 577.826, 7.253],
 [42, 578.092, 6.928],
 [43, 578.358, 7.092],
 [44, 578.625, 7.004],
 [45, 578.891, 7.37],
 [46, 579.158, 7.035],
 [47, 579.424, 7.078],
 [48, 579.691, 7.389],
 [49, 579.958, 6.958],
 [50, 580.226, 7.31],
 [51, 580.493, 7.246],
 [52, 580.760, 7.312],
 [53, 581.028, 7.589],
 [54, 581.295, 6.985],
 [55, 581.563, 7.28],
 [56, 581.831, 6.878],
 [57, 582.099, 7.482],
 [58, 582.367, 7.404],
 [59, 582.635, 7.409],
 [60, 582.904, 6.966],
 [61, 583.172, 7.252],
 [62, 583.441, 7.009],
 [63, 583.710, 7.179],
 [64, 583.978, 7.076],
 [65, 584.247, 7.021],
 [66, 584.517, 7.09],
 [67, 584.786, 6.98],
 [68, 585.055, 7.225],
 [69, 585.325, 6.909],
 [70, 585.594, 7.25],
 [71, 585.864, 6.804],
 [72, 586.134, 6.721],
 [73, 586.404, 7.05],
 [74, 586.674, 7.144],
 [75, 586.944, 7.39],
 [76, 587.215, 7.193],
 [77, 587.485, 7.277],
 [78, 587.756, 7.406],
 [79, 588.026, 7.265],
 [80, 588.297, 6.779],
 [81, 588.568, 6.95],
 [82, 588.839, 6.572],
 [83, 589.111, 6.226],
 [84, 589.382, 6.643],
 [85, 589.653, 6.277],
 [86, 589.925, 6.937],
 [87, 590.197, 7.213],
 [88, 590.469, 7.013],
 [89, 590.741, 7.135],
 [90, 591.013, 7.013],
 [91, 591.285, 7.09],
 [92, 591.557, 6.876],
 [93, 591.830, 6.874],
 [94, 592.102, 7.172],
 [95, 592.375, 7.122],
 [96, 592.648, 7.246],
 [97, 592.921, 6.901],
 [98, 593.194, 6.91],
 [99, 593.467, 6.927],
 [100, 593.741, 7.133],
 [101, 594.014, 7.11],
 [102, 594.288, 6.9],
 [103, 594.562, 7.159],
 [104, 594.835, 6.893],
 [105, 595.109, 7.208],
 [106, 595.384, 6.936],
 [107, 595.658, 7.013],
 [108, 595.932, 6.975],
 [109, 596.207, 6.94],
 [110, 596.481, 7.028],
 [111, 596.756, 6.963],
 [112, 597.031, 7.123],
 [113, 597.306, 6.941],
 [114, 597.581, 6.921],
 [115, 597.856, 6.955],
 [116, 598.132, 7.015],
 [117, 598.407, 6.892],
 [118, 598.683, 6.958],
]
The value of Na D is 0.11 nm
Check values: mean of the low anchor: 7.14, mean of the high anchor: 7.04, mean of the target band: 6.86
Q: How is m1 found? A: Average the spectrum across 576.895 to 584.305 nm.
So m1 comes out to 7.18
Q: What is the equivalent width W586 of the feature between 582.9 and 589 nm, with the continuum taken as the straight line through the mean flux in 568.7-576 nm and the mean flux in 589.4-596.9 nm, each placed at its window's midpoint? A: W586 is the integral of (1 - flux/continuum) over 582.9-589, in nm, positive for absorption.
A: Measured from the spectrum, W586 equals 0.01 nm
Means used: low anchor 7.22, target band 7.06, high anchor 6.99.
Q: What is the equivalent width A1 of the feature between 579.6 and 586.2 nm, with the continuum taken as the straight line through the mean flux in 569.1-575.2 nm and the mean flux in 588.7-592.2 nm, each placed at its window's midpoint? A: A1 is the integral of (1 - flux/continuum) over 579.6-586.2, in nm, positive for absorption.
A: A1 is -0.14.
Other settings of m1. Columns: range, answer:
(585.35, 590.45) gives 6.95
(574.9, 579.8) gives 7.18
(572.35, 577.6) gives 7.26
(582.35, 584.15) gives 7.17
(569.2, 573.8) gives 7.21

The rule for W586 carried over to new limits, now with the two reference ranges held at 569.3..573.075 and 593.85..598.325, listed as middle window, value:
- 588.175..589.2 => 0.06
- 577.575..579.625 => 0.00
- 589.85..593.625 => 0.00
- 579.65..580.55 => -0.01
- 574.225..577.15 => -0.03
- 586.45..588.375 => -0.04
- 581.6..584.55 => -0.02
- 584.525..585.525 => 0.00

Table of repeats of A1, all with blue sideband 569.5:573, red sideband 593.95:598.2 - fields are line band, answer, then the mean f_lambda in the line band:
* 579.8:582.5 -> -0.05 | 7.24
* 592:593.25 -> -0.01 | 7.08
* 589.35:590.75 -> 0.04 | 6.86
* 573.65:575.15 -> -0.03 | 7.3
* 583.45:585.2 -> 0.00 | 7.09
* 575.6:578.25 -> -0.03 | 7.22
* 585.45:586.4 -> 0.02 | 6.94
